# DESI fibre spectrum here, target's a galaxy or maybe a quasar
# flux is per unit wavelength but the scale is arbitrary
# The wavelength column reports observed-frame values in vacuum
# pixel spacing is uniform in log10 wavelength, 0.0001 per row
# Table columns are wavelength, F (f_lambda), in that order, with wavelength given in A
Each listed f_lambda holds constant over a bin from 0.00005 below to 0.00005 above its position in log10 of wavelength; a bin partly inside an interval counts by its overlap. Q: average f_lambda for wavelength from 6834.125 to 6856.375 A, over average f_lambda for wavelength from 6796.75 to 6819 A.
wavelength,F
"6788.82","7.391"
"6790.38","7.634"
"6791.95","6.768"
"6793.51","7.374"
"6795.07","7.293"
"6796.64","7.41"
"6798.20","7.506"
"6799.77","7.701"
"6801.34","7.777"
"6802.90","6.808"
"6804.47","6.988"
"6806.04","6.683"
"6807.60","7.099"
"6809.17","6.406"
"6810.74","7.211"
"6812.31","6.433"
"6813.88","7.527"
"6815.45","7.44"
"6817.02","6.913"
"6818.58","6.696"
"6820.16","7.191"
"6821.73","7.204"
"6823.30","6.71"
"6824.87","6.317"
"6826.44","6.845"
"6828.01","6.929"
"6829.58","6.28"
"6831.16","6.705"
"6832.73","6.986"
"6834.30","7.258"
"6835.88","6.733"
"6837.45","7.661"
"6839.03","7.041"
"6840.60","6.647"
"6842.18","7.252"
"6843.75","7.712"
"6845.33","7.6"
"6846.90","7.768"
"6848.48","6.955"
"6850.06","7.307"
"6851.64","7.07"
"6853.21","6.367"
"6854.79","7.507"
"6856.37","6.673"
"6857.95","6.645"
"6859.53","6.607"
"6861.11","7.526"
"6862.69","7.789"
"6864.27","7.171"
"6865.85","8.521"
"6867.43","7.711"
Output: 1.0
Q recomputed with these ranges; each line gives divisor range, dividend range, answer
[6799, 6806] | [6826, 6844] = 0.96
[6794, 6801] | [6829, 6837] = 0.91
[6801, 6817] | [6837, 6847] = 1.05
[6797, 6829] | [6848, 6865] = 1.01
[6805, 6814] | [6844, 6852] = 1.08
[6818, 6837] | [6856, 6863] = 1.03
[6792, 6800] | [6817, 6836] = 0.93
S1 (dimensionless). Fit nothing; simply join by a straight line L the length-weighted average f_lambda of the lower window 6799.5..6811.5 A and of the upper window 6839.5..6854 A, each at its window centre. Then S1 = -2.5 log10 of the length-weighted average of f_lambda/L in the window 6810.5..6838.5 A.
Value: 0.03 mag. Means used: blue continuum 7.06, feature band 6.94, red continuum 7.19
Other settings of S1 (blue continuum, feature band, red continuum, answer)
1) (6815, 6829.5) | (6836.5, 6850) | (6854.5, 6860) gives -0.074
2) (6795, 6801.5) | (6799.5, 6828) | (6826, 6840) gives 0.043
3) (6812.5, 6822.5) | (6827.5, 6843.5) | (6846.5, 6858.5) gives 0.014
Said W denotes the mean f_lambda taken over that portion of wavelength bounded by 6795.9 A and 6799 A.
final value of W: 7.46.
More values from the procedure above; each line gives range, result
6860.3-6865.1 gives 7.5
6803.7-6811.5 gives 6.88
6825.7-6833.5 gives 6.75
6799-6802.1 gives 7.73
